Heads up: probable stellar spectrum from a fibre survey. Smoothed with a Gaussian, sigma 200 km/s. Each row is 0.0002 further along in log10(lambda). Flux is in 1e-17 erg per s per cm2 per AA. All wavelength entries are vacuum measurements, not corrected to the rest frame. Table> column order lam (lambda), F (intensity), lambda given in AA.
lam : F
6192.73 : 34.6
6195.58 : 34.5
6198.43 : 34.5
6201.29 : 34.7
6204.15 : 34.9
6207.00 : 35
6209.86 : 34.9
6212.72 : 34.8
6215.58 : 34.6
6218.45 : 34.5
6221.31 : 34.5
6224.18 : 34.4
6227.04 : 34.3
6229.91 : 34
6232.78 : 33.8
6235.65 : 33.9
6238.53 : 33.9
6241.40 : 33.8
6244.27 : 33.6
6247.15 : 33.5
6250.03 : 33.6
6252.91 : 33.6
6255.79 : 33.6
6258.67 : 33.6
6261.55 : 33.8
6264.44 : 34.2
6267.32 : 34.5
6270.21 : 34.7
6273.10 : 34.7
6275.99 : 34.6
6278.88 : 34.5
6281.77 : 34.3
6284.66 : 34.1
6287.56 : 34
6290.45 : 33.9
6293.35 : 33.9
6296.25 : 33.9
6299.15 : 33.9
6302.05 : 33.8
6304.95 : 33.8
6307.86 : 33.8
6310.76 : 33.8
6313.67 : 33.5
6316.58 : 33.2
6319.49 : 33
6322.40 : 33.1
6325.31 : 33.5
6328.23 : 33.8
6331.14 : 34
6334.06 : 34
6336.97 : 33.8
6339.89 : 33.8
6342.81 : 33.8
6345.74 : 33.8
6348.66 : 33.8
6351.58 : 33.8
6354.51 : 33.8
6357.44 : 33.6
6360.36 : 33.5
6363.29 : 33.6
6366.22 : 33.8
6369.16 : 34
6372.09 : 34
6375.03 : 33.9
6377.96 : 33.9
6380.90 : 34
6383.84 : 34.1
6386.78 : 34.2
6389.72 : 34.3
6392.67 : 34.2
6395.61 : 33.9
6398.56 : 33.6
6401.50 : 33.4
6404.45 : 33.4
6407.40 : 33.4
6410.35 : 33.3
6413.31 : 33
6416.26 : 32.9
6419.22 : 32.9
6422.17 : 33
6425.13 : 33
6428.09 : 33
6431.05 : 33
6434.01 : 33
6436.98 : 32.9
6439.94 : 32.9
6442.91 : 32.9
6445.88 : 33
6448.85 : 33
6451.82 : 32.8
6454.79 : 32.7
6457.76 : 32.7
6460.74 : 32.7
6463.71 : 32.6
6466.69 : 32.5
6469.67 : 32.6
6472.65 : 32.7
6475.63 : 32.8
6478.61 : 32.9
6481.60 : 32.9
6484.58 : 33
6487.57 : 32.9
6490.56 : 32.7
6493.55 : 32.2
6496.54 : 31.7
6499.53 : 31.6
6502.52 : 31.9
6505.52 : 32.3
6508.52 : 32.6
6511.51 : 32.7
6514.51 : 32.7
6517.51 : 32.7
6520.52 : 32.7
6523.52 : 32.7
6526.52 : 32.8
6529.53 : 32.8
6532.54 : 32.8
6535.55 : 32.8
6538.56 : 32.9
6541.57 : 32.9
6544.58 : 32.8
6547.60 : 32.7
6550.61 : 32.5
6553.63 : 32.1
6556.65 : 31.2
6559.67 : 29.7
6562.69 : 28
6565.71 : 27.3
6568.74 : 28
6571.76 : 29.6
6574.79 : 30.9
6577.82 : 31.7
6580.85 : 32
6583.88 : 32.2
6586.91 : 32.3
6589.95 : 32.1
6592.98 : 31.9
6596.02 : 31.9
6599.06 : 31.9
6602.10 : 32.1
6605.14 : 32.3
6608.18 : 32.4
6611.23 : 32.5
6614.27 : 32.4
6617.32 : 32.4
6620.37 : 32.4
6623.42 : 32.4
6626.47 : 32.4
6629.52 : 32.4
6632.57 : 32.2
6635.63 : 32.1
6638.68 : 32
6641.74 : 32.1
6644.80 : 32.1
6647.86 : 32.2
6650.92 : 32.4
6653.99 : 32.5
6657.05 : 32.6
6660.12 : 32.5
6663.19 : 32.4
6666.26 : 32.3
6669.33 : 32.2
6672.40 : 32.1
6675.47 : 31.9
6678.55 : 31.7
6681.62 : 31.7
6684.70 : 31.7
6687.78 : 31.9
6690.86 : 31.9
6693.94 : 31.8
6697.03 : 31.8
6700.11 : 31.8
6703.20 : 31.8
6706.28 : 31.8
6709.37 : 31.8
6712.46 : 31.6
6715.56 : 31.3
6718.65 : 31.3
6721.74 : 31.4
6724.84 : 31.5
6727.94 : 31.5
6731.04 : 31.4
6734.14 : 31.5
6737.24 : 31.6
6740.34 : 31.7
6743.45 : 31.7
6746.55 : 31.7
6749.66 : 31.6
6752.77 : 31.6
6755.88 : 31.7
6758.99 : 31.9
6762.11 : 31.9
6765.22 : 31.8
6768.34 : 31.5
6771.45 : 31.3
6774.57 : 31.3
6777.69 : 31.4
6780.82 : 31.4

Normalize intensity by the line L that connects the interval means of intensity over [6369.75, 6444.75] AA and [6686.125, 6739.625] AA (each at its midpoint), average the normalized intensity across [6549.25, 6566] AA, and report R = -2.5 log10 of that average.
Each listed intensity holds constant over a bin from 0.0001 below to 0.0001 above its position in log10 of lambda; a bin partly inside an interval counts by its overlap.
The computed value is 0.08 mag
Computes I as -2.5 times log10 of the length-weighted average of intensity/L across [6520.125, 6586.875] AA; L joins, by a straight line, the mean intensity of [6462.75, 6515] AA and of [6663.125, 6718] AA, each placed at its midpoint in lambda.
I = 0.03 mag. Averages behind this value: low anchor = 32.5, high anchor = 31.8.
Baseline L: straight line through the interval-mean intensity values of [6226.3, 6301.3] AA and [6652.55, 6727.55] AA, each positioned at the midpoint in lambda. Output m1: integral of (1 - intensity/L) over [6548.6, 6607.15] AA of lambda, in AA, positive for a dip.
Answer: 2.5 AA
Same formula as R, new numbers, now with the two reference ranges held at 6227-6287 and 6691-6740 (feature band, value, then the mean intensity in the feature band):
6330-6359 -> -0.01 mag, 33.8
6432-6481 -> 0.01 mag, 32.8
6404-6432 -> 0.00 mag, 33.1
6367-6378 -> -0.02 mag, 33.9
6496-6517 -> 0.01 mag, 32.3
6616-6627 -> -0.01 mag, 32.4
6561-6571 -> 0.16 mag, 28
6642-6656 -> -0.01 mag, 32.3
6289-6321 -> 0.00 mag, 33.7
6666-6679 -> -0.01 mag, 32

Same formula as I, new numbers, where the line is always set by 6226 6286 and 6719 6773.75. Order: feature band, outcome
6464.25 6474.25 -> 0.01 mag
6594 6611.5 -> 0.01 mag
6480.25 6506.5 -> 0.02 mag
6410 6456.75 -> 0.01 mag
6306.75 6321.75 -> 0.01 mag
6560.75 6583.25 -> 0.09 mag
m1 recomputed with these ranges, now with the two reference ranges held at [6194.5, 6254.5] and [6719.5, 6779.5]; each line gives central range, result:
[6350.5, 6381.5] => -0.26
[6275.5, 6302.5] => -0.13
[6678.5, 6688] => 0.05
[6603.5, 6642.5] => -0.11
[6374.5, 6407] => -0.47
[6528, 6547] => -0.10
